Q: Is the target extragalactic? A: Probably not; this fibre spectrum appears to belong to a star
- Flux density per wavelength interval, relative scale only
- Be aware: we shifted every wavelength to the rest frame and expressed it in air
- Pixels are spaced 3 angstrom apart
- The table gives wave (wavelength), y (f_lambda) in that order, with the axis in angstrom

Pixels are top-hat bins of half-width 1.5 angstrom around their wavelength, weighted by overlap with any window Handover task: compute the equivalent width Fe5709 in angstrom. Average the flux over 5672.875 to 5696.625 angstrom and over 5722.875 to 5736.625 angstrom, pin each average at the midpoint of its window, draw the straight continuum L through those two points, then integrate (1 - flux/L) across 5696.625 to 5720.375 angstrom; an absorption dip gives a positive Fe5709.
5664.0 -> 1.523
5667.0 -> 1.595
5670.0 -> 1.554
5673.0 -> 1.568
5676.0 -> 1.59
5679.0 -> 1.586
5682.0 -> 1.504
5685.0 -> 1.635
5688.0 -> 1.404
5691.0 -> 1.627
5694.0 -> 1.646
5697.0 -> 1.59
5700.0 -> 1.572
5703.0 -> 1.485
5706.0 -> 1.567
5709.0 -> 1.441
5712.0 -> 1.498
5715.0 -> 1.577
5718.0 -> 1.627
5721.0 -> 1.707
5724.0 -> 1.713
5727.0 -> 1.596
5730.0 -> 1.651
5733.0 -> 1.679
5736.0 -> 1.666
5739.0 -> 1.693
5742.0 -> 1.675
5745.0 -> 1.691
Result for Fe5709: 1.0 angstrom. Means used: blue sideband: 1.57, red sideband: 1.66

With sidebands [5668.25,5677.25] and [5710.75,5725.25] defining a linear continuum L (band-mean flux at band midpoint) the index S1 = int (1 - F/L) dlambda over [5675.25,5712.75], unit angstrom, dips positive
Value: 1.1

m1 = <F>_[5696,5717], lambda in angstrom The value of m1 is 1.53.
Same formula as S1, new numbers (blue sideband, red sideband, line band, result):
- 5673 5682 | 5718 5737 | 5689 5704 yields 0.2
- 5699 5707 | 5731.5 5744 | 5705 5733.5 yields 0.0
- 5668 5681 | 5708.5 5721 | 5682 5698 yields 0.0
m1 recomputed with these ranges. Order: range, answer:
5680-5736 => 1.59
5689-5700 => 1.6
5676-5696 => 1.57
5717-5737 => 1.66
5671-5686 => 1.57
